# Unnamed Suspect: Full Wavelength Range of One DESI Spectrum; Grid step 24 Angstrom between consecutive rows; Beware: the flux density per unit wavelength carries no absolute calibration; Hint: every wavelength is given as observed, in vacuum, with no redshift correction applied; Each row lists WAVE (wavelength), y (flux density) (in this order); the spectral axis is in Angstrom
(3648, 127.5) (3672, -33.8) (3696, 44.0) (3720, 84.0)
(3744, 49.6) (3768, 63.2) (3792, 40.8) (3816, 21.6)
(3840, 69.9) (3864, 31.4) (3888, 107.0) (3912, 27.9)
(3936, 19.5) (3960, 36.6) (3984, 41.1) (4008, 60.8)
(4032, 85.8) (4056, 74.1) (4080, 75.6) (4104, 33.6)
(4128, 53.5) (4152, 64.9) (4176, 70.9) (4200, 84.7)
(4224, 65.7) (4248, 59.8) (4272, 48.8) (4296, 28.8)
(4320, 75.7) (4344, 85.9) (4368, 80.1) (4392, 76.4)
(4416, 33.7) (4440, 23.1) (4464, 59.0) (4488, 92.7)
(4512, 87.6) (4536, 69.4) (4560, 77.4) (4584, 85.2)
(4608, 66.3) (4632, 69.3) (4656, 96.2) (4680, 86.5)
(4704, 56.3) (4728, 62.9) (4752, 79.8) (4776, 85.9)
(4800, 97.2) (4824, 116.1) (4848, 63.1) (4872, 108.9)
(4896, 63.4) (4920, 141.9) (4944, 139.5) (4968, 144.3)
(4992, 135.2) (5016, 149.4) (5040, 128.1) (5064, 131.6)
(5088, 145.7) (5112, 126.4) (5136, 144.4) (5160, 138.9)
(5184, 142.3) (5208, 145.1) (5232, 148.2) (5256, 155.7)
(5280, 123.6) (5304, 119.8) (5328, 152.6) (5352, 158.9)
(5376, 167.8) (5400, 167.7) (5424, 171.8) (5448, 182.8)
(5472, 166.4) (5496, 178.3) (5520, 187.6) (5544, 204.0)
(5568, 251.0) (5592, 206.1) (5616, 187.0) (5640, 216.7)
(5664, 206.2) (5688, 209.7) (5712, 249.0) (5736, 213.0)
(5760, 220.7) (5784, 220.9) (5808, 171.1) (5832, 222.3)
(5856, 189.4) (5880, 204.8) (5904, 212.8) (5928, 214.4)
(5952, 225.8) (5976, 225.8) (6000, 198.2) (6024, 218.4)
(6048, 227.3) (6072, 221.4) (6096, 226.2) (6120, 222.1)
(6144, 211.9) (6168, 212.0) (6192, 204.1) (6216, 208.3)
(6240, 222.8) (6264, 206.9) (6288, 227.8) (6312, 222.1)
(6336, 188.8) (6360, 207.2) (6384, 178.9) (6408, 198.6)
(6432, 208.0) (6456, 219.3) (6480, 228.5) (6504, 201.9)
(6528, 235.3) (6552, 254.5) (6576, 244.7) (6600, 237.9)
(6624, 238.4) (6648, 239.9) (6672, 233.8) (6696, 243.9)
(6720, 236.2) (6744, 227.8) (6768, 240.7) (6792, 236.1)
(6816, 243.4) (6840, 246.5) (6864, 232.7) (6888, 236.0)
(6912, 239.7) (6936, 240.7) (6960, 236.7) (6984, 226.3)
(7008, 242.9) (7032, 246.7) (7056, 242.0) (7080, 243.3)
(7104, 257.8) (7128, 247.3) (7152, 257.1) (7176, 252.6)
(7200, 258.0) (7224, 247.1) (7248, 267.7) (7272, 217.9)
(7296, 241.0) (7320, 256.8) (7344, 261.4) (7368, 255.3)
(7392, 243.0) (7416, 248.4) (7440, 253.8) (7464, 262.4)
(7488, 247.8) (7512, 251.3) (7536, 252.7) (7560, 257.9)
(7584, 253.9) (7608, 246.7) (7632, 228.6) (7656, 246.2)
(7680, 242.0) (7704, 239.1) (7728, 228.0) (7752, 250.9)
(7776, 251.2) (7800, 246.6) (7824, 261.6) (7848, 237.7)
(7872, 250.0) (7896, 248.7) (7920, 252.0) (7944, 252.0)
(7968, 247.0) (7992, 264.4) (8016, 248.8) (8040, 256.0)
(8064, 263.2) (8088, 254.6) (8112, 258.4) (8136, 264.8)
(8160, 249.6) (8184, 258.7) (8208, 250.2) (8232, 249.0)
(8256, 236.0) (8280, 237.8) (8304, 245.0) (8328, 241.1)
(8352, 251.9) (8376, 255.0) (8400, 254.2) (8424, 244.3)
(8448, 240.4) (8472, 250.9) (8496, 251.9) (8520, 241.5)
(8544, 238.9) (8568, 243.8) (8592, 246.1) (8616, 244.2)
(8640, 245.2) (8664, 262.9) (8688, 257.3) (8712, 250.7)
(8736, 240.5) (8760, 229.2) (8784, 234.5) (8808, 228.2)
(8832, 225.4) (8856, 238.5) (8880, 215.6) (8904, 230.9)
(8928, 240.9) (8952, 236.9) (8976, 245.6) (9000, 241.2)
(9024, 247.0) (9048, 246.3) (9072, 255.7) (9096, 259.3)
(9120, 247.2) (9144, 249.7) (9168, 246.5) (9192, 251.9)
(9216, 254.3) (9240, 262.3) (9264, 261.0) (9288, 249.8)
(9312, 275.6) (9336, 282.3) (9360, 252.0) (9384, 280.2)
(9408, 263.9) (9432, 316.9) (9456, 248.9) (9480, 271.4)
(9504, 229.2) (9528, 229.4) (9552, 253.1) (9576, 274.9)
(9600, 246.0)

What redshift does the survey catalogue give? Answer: 0.23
